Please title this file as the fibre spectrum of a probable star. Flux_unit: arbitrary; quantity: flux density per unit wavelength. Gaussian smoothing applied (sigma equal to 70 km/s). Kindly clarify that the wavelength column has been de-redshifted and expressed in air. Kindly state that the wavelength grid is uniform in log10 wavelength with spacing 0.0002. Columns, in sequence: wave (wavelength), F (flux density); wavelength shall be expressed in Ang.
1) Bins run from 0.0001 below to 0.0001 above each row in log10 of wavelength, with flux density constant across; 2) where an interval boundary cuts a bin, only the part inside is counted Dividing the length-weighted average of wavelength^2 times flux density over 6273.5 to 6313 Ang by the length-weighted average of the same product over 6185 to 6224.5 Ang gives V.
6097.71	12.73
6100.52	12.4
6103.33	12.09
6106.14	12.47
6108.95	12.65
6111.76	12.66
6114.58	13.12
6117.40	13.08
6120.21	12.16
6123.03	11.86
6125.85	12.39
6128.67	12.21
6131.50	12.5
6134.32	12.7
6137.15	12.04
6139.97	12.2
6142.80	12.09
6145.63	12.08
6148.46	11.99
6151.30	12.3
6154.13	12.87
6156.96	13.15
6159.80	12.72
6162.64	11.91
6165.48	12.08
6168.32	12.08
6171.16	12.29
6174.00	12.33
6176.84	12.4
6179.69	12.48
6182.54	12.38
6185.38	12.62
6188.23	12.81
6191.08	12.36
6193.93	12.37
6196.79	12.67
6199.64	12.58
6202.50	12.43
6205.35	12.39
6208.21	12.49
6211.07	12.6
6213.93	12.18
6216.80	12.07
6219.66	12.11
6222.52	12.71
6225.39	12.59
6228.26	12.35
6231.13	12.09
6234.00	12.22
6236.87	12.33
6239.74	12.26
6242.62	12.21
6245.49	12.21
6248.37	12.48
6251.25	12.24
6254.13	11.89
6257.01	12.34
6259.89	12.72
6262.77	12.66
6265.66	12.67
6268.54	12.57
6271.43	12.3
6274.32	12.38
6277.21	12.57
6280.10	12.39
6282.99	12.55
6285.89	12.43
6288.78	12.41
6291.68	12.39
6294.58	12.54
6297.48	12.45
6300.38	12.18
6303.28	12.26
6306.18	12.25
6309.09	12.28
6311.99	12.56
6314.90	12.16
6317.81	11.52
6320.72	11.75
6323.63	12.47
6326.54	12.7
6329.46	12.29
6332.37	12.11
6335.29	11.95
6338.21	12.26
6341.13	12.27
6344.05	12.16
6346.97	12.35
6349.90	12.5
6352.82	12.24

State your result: 1.02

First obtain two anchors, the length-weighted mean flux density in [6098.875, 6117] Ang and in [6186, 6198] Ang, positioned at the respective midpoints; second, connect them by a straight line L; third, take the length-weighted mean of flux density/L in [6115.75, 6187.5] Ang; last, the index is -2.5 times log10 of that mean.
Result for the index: 0.02 mag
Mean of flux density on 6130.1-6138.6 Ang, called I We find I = 12.4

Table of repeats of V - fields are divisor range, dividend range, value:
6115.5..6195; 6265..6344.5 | 1.04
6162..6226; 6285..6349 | 1.03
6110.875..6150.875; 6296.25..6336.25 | 1.05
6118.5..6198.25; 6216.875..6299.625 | 1.03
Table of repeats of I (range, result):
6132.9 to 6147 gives 12.2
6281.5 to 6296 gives 12.5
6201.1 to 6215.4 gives 12.4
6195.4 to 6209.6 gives 12.5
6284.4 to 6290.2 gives 12.4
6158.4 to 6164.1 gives 12.3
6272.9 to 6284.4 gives 12.5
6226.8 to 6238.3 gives 12.2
